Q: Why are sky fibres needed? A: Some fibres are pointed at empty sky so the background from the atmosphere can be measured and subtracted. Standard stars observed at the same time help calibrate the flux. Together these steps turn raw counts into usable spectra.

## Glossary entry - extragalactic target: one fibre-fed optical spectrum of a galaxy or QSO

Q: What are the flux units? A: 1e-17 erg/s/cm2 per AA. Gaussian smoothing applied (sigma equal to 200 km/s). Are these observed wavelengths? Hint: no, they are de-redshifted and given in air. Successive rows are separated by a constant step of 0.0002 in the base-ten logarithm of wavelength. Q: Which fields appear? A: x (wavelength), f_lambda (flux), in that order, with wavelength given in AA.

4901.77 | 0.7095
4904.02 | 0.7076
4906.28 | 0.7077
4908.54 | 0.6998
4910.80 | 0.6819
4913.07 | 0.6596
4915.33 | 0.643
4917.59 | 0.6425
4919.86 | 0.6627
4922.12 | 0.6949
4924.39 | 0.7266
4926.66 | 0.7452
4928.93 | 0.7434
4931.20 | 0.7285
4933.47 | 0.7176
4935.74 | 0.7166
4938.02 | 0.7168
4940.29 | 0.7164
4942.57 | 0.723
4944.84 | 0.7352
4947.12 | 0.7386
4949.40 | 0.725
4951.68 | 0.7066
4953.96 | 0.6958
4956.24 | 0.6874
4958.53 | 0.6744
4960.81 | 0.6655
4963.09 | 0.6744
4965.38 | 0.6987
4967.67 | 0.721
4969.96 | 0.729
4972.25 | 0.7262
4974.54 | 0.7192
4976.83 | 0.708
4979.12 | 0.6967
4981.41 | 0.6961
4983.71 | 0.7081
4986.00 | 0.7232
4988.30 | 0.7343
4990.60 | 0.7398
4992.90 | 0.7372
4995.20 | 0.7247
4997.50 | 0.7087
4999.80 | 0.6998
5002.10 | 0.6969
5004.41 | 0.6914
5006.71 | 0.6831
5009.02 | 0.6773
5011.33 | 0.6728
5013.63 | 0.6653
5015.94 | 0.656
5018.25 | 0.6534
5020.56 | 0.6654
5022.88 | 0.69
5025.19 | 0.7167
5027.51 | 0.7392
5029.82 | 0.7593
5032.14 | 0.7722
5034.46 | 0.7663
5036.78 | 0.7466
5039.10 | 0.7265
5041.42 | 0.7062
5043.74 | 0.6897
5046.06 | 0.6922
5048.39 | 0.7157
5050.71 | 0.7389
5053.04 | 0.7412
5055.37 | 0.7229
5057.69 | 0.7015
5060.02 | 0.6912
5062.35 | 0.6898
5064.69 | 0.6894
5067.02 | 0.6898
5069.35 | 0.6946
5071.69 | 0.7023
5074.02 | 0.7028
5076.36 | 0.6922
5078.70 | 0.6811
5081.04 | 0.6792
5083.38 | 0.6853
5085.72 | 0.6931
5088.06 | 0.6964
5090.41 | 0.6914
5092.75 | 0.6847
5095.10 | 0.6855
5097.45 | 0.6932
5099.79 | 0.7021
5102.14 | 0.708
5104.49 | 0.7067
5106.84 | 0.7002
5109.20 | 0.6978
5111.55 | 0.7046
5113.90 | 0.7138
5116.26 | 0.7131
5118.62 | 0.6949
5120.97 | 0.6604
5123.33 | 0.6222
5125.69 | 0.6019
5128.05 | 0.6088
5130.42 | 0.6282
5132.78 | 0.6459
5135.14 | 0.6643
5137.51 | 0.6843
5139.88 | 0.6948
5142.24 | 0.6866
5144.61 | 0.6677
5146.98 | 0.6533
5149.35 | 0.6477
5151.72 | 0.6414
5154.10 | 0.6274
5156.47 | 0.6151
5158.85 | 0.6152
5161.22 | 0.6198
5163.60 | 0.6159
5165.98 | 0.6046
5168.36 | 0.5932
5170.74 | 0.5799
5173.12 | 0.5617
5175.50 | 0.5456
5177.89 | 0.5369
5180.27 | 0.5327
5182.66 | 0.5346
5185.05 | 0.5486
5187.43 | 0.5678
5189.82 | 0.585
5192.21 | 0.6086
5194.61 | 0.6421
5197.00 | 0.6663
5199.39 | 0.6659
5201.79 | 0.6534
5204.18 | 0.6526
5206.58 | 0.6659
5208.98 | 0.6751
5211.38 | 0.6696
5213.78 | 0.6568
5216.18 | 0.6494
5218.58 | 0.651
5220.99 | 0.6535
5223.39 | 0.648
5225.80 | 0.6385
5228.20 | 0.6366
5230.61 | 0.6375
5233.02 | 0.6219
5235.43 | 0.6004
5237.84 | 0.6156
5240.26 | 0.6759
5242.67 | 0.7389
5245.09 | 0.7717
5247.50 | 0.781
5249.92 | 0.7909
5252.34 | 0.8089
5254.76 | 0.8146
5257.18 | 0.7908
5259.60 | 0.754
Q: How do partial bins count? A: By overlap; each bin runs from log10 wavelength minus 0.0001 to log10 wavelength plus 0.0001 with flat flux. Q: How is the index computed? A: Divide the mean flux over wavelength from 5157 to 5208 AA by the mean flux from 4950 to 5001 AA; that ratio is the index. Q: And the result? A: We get 0.85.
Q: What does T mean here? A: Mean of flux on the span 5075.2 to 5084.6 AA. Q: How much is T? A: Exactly 0.684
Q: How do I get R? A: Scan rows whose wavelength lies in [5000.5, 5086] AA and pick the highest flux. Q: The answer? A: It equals 0.7722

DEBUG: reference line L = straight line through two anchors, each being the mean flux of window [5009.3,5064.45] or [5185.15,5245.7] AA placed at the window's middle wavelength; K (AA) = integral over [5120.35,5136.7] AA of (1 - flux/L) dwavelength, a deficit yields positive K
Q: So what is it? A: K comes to 1.1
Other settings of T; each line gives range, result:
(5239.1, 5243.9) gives 0.708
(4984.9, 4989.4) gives 0.728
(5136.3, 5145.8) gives 0.683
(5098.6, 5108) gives 0.705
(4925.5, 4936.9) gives 0.73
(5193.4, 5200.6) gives 0.657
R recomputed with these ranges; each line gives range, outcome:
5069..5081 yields 0.7028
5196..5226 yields 0.6751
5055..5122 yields 0.7229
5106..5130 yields 0.7138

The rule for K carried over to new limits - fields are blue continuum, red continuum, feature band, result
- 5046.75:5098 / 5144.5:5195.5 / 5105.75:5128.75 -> -0.8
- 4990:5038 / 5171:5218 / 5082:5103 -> -0.9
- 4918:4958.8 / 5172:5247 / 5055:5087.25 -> -1.0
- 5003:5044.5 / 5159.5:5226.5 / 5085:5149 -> -2.2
